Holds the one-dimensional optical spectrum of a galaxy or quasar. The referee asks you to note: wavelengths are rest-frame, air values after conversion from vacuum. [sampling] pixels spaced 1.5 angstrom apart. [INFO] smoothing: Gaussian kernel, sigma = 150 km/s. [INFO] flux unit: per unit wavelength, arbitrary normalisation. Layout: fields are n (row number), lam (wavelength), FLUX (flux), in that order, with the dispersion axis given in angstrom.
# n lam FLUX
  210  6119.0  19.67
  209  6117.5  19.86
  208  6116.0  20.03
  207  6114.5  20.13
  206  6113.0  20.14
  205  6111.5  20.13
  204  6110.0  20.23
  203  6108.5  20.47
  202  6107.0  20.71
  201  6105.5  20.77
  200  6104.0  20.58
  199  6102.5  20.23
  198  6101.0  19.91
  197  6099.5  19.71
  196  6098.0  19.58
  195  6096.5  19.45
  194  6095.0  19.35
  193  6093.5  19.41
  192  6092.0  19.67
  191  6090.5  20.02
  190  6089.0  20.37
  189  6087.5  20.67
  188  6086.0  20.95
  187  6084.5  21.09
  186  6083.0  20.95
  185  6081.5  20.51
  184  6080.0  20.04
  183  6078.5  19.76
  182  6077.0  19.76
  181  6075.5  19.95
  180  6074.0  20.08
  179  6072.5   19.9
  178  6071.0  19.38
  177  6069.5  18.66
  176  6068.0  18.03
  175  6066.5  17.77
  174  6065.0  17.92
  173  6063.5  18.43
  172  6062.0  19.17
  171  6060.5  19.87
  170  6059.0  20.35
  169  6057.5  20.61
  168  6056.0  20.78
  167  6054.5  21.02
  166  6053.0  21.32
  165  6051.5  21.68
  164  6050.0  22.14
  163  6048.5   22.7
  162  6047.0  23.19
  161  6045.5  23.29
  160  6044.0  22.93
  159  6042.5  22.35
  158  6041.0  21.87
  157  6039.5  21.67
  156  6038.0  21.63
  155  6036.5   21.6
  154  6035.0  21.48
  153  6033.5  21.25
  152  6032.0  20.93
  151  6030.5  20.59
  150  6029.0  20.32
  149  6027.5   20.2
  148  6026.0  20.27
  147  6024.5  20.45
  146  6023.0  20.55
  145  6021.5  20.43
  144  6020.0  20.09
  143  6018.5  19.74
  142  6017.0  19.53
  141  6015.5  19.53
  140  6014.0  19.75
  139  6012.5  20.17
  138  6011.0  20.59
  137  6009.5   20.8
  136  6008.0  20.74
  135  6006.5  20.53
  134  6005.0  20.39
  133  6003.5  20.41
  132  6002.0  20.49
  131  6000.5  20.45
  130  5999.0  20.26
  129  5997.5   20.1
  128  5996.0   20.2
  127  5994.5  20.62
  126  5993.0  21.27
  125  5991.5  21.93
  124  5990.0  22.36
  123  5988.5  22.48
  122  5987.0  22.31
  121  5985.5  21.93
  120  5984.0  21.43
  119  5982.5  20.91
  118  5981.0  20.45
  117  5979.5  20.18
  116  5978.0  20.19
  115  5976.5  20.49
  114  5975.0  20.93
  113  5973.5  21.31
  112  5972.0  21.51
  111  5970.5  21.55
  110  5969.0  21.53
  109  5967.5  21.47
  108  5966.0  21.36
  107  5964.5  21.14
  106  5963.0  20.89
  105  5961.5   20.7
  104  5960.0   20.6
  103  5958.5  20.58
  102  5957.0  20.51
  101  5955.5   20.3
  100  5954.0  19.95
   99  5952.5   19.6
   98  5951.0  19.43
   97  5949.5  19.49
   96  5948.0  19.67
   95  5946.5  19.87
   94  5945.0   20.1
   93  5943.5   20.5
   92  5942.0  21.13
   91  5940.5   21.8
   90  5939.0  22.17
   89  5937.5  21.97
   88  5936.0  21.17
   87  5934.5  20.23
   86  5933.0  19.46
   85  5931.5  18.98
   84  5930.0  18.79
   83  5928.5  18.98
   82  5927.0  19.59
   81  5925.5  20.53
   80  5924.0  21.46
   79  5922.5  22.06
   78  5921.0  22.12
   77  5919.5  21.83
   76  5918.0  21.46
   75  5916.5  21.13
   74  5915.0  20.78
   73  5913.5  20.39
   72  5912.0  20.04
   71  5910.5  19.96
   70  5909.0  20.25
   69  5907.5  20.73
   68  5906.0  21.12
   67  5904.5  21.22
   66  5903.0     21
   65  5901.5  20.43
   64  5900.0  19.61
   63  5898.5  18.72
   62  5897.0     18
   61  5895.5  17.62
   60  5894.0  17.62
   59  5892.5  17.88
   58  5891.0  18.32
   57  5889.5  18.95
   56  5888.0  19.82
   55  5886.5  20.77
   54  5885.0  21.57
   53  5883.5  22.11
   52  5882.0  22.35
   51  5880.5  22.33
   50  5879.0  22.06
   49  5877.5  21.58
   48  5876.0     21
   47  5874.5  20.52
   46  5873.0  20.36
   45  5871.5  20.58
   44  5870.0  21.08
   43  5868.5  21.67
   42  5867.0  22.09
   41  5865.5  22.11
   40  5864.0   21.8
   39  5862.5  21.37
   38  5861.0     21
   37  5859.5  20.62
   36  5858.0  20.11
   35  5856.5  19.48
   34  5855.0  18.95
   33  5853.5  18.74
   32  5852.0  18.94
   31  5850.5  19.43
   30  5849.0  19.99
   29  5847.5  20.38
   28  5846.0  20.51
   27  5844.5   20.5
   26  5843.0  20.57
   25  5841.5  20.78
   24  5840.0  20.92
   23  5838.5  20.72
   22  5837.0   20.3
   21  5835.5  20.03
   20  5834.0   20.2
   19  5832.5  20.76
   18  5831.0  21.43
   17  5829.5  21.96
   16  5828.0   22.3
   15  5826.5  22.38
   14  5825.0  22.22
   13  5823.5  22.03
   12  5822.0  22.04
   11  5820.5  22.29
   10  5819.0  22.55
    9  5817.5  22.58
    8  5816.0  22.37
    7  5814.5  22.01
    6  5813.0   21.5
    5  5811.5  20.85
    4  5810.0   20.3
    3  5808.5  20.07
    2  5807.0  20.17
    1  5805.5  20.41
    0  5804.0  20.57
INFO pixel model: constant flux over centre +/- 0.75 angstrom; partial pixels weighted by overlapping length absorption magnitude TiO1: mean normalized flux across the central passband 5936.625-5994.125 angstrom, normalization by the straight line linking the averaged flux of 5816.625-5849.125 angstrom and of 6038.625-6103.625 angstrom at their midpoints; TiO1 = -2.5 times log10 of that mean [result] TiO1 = -0.01 mag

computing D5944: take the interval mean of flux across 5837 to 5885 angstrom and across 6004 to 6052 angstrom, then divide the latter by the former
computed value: 1.0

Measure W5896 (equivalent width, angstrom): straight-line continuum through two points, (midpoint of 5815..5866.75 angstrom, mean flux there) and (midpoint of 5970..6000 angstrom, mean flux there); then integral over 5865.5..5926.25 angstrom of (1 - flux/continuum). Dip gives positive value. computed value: 1.23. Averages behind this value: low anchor 21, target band 20.6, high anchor 21.1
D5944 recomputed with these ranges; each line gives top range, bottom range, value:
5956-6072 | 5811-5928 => 1.00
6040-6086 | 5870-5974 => 1.00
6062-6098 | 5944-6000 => 0.94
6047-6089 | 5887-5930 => 1.01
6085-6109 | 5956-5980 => 0.96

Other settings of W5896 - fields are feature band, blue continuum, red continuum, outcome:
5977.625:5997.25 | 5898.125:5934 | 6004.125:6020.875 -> -1.0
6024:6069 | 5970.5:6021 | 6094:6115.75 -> -0.9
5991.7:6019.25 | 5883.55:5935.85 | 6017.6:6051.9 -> 0.9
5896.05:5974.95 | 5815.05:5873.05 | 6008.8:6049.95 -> 1.7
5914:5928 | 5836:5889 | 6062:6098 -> -0.5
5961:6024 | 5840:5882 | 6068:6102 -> -1.7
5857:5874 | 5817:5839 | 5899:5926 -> 0.1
